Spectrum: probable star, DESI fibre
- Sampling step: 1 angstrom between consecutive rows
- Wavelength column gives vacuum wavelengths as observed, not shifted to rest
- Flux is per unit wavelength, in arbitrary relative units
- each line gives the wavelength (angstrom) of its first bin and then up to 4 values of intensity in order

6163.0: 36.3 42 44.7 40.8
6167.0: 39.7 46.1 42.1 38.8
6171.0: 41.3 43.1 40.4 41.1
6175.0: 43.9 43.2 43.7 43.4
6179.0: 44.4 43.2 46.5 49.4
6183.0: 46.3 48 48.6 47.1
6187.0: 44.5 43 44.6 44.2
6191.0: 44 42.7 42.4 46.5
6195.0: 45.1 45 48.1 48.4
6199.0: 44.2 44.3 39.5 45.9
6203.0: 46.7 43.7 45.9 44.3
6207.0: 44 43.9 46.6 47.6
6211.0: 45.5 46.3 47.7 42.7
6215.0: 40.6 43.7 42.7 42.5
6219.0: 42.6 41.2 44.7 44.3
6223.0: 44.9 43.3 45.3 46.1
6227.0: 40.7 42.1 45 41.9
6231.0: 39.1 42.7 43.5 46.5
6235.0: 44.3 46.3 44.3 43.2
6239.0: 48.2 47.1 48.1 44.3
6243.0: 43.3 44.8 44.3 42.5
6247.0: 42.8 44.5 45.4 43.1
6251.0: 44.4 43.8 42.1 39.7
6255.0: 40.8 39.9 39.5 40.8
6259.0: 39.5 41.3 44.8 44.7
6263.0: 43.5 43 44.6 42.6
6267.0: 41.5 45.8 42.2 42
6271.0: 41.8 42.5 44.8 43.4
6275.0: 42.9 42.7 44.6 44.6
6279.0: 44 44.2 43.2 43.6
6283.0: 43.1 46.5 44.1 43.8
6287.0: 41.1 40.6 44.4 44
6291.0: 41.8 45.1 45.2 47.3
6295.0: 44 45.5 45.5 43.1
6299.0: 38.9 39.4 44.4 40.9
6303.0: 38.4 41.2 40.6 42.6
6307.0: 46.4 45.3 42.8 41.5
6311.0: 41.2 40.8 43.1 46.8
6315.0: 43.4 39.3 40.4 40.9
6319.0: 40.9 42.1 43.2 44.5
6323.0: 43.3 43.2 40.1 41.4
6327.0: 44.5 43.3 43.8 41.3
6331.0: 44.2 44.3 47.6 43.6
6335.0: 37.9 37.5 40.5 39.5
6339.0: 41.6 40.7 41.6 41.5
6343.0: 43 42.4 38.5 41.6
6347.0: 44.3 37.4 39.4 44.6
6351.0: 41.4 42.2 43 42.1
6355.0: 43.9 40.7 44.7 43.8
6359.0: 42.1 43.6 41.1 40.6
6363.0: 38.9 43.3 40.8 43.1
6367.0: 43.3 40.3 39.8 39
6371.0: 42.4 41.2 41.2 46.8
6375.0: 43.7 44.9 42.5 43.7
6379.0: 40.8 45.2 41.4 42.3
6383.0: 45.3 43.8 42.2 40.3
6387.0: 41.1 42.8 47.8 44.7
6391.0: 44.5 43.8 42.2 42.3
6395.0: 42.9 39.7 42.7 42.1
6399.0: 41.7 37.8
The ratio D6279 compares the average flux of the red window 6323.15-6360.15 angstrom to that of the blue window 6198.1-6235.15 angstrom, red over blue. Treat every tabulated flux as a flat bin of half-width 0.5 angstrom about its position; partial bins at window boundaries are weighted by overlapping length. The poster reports 1.0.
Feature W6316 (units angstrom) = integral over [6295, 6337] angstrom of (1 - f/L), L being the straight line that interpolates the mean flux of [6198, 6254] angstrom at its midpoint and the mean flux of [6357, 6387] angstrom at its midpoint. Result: 0.6 angstrom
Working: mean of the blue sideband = 44.2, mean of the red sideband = 42.3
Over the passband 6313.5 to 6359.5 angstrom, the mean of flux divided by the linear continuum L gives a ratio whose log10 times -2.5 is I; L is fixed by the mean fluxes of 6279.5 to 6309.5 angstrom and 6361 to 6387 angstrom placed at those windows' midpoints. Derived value 0.01 mag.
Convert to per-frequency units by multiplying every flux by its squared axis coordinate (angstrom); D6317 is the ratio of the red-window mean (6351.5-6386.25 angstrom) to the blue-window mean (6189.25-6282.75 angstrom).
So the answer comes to 1.01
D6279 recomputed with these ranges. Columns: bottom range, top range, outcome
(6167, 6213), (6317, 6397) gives 0.95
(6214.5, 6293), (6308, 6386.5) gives 0.97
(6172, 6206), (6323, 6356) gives 0.94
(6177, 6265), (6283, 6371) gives 0.96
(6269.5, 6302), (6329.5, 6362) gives 0.96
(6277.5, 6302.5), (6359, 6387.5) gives 0.97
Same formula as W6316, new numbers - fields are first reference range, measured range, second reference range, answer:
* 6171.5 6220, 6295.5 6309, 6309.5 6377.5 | 0.1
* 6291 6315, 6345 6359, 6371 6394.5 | 0.3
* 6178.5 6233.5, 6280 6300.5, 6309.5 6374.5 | -0.3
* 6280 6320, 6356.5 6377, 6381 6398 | 0.3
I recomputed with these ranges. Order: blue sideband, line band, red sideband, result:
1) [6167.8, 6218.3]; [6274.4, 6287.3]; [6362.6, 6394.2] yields -0.004 mag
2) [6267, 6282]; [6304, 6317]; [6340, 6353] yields -0.005 mag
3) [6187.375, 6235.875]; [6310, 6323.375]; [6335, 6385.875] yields 0.009 mag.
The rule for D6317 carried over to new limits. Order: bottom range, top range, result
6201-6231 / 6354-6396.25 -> 1.02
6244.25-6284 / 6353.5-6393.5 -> 1.03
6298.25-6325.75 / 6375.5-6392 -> 1.05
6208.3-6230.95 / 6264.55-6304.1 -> 1.01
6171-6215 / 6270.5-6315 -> 1.00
